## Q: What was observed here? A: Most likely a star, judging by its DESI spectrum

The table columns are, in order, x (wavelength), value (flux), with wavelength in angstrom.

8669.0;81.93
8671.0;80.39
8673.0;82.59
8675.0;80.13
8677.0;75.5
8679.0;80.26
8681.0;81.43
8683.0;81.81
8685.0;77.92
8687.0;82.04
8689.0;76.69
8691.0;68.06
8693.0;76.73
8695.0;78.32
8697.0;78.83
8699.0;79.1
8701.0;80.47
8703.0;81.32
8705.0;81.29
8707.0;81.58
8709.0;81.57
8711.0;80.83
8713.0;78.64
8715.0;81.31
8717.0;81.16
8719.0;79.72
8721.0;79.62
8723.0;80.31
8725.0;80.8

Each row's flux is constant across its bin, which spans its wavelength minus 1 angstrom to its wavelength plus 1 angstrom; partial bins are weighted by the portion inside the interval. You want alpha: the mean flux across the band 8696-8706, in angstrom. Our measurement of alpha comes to 80.2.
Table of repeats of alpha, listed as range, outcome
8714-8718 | 81.2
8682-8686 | 79.9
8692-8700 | 78.2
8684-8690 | 78.9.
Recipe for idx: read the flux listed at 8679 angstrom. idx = 80.26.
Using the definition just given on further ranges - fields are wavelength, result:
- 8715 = 81.31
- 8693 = 76.73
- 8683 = 81.81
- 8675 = 80.13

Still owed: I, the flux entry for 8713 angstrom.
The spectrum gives 78.64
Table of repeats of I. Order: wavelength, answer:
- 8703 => 81.32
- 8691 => 68.06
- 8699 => 79.1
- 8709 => 81.57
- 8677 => 75.5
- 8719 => 79.72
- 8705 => 81.29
